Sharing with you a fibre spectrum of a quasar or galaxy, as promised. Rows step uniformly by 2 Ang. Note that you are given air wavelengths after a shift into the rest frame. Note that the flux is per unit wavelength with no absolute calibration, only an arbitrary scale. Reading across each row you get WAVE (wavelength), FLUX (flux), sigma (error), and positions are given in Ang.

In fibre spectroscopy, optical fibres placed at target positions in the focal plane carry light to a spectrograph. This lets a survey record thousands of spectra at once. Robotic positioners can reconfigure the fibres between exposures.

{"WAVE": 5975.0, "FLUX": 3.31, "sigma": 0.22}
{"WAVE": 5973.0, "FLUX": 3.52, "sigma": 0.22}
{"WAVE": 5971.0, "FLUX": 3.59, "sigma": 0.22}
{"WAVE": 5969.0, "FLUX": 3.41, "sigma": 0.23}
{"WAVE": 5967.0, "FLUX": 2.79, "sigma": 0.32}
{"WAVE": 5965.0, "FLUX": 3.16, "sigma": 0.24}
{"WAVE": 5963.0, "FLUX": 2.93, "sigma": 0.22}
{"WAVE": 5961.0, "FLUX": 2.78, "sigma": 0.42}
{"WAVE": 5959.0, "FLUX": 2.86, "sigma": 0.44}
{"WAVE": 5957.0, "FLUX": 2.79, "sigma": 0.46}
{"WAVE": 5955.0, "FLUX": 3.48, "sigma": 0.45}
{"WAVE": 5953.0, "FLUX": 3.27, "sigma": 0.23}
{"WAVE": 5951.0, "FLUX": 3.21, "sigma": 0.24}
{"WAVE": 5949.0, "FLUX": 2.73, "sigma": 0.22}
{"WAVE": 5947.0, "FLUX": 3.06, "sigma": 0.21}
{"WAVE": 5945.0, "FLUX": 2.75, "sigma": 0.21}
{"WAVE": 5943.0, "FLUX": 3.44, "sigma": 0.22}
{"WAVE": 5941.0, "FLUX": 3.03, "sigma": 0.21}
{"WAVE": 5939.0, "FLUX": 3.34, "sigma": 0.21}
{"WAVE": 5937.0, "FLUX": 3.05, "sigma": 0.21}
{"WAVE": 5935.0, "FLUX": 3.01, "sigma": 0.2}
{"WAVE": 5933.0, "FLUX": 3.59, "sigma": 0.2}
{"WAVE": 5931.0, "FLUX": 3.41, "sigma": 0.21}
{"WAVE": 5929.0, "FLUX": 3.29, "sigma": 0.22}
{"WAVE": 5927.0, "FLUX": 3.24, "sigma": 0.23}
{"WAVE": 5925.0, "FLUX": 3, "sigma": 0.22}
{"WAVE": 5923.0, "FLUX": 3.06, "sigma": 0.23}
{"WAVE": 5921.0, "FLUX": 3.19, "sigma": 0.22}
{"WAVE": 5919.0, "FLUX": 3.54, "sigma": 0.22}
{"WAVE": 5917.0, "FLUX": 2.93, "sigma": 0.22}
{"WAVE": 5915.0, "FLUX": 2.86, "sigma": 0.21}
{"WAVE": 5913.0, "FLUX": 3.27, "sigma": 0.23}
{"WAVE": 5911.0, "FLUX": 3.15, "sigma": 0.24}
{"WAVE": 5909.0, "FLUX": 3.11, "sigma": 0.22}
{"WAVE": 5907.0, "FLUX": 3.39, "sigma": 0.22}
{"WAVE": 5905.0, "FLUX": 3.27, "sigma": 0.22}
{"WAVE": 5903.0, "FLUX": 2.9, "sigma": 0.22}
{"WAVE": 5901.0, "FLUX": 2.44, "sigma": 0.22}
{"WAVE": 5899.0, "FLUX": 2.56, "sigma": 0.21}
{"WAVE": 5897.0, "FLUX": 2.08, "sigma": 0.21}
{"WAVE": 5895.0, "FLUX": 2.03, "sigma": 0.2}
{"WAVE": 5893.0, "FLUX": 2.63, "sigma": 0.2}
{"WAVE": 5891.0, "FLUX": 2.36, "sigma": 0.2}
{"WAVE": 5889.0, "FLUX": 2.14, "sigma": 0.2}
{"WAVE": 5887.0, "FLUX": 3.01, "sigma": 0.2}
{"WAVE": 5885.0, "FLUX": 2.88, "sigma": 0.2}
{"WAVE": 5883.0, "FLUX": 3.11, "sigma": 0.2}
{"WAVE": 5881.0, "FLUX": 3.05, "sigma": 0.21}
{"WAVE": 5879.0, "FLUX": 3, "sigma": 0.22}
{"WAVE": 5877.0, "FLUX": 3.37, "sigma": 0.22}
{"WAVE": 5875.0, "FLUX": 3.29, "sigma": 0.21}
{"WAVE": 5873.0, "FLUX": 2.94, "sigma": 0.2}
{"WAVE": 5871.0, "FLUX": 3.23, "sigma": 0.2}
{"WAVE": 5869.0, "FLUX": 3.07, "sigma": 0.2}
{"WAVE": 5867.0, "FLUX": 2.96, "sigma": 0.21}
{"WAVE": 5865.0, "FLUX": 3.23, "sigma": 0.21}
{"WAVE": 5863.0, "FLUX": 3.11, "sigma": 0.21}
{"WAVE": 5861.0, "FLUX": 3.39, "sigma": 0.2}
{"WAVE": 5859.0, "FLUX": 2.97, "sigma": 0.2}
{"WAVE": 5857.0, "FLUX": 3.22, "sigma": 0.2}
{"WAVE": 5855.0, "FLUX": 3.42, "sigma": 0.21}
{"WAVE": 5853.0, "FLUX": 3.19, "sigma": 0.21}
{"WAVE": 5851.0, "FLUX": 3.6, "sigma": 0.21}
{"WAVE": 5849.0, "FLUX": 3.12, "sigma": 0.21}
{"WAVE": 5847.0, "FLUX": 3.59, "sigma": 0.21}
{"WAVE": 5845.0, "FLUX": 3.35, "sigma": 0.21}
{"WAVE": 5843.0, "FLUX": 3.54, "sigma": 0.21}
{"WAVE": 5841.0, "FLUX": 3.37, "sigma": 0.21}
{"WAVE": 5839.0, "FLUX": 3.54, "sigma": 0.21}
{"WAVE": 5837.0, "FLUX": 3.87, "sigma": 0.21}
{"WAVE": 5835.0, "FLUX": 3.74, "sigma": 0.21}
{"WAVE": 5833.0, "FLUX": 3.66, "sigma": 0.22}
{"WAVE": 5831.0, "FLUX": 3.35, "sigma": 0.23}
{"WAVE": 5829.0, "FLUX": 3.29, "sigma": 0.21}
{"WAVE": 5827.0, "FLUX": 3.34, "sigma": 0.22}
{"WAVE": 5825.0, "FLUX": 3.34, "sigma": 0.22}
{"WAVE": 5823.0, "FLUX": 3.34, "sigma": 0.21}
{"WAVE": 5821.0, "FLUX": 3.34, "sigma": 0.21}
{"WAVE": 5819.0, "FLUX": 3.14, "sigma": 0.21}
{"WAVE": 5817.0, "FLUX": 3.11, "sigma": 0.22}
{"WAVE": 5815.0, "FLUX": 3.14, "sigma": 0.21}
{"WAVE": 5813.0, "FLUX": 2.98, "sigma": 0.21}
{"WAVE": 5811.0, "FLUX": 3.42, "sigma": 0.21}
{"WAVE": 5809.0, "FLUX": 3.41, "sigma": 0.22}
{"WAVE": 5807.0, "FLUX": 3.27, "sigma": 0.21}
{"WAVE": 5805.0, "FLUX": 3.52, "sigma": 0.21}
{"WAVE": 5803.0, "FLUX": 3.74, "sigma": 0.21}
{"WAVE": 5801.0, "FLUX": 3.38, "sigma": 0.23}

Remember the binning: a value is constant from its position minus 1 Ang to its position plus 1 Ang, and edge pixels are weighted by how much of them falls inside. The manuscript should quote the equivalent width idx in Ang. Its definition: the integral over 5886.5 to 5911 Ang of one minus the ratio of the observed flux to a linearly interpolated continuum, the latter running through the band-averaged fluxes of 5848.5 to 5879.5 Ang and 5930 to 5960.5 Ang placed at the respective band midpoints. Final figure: 3.83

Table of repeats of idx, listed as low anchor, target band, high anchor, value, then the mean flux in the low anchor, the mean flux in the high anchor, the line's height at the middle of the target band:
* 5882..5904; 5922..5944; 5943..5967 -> -2.9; 2.56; 3.01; 2.85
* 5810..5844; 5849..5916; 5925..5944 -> 6.8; 3.38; 3.25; 3.32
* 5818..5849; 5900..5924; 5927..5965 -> 0.9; 3.44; 3.12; 3.22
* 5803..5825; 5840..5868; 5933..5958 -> -0.4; 3.29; 3.12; 3.24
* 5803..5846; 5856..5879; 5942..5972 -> 1.0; 3.39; 3.08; 3.29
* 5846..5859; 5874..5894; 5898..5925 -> 1.9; 3.33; 3.05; 3.18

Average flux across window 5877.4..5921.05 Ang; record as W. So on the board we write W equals 2.86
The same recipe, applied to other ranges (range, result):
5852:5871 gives 3.18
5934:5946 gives 3.1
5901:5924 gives 3.12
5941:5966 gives 3.04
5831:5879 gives 3.33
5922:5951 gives 3.15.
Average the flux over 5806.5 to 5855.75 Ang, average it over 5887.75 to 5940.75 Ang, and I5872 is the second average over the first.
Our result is 0.9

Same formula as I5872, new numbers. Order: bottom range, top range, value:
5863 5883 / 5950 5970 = 0.98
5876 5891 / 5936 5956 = 1.08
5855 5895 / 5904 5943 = 1.07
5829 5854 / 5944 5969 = 0.86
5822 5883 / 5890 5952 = 0.90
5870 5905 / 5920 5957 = 1.14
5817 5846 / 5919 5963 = 0.91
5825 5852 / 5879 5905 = 0.76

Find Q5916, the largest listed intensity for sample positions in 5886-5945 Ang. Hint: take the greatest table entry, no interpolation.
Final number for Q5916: 3.59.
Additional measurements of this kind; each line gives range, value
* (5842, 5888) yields 3.6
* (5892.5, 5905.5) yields 3.27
